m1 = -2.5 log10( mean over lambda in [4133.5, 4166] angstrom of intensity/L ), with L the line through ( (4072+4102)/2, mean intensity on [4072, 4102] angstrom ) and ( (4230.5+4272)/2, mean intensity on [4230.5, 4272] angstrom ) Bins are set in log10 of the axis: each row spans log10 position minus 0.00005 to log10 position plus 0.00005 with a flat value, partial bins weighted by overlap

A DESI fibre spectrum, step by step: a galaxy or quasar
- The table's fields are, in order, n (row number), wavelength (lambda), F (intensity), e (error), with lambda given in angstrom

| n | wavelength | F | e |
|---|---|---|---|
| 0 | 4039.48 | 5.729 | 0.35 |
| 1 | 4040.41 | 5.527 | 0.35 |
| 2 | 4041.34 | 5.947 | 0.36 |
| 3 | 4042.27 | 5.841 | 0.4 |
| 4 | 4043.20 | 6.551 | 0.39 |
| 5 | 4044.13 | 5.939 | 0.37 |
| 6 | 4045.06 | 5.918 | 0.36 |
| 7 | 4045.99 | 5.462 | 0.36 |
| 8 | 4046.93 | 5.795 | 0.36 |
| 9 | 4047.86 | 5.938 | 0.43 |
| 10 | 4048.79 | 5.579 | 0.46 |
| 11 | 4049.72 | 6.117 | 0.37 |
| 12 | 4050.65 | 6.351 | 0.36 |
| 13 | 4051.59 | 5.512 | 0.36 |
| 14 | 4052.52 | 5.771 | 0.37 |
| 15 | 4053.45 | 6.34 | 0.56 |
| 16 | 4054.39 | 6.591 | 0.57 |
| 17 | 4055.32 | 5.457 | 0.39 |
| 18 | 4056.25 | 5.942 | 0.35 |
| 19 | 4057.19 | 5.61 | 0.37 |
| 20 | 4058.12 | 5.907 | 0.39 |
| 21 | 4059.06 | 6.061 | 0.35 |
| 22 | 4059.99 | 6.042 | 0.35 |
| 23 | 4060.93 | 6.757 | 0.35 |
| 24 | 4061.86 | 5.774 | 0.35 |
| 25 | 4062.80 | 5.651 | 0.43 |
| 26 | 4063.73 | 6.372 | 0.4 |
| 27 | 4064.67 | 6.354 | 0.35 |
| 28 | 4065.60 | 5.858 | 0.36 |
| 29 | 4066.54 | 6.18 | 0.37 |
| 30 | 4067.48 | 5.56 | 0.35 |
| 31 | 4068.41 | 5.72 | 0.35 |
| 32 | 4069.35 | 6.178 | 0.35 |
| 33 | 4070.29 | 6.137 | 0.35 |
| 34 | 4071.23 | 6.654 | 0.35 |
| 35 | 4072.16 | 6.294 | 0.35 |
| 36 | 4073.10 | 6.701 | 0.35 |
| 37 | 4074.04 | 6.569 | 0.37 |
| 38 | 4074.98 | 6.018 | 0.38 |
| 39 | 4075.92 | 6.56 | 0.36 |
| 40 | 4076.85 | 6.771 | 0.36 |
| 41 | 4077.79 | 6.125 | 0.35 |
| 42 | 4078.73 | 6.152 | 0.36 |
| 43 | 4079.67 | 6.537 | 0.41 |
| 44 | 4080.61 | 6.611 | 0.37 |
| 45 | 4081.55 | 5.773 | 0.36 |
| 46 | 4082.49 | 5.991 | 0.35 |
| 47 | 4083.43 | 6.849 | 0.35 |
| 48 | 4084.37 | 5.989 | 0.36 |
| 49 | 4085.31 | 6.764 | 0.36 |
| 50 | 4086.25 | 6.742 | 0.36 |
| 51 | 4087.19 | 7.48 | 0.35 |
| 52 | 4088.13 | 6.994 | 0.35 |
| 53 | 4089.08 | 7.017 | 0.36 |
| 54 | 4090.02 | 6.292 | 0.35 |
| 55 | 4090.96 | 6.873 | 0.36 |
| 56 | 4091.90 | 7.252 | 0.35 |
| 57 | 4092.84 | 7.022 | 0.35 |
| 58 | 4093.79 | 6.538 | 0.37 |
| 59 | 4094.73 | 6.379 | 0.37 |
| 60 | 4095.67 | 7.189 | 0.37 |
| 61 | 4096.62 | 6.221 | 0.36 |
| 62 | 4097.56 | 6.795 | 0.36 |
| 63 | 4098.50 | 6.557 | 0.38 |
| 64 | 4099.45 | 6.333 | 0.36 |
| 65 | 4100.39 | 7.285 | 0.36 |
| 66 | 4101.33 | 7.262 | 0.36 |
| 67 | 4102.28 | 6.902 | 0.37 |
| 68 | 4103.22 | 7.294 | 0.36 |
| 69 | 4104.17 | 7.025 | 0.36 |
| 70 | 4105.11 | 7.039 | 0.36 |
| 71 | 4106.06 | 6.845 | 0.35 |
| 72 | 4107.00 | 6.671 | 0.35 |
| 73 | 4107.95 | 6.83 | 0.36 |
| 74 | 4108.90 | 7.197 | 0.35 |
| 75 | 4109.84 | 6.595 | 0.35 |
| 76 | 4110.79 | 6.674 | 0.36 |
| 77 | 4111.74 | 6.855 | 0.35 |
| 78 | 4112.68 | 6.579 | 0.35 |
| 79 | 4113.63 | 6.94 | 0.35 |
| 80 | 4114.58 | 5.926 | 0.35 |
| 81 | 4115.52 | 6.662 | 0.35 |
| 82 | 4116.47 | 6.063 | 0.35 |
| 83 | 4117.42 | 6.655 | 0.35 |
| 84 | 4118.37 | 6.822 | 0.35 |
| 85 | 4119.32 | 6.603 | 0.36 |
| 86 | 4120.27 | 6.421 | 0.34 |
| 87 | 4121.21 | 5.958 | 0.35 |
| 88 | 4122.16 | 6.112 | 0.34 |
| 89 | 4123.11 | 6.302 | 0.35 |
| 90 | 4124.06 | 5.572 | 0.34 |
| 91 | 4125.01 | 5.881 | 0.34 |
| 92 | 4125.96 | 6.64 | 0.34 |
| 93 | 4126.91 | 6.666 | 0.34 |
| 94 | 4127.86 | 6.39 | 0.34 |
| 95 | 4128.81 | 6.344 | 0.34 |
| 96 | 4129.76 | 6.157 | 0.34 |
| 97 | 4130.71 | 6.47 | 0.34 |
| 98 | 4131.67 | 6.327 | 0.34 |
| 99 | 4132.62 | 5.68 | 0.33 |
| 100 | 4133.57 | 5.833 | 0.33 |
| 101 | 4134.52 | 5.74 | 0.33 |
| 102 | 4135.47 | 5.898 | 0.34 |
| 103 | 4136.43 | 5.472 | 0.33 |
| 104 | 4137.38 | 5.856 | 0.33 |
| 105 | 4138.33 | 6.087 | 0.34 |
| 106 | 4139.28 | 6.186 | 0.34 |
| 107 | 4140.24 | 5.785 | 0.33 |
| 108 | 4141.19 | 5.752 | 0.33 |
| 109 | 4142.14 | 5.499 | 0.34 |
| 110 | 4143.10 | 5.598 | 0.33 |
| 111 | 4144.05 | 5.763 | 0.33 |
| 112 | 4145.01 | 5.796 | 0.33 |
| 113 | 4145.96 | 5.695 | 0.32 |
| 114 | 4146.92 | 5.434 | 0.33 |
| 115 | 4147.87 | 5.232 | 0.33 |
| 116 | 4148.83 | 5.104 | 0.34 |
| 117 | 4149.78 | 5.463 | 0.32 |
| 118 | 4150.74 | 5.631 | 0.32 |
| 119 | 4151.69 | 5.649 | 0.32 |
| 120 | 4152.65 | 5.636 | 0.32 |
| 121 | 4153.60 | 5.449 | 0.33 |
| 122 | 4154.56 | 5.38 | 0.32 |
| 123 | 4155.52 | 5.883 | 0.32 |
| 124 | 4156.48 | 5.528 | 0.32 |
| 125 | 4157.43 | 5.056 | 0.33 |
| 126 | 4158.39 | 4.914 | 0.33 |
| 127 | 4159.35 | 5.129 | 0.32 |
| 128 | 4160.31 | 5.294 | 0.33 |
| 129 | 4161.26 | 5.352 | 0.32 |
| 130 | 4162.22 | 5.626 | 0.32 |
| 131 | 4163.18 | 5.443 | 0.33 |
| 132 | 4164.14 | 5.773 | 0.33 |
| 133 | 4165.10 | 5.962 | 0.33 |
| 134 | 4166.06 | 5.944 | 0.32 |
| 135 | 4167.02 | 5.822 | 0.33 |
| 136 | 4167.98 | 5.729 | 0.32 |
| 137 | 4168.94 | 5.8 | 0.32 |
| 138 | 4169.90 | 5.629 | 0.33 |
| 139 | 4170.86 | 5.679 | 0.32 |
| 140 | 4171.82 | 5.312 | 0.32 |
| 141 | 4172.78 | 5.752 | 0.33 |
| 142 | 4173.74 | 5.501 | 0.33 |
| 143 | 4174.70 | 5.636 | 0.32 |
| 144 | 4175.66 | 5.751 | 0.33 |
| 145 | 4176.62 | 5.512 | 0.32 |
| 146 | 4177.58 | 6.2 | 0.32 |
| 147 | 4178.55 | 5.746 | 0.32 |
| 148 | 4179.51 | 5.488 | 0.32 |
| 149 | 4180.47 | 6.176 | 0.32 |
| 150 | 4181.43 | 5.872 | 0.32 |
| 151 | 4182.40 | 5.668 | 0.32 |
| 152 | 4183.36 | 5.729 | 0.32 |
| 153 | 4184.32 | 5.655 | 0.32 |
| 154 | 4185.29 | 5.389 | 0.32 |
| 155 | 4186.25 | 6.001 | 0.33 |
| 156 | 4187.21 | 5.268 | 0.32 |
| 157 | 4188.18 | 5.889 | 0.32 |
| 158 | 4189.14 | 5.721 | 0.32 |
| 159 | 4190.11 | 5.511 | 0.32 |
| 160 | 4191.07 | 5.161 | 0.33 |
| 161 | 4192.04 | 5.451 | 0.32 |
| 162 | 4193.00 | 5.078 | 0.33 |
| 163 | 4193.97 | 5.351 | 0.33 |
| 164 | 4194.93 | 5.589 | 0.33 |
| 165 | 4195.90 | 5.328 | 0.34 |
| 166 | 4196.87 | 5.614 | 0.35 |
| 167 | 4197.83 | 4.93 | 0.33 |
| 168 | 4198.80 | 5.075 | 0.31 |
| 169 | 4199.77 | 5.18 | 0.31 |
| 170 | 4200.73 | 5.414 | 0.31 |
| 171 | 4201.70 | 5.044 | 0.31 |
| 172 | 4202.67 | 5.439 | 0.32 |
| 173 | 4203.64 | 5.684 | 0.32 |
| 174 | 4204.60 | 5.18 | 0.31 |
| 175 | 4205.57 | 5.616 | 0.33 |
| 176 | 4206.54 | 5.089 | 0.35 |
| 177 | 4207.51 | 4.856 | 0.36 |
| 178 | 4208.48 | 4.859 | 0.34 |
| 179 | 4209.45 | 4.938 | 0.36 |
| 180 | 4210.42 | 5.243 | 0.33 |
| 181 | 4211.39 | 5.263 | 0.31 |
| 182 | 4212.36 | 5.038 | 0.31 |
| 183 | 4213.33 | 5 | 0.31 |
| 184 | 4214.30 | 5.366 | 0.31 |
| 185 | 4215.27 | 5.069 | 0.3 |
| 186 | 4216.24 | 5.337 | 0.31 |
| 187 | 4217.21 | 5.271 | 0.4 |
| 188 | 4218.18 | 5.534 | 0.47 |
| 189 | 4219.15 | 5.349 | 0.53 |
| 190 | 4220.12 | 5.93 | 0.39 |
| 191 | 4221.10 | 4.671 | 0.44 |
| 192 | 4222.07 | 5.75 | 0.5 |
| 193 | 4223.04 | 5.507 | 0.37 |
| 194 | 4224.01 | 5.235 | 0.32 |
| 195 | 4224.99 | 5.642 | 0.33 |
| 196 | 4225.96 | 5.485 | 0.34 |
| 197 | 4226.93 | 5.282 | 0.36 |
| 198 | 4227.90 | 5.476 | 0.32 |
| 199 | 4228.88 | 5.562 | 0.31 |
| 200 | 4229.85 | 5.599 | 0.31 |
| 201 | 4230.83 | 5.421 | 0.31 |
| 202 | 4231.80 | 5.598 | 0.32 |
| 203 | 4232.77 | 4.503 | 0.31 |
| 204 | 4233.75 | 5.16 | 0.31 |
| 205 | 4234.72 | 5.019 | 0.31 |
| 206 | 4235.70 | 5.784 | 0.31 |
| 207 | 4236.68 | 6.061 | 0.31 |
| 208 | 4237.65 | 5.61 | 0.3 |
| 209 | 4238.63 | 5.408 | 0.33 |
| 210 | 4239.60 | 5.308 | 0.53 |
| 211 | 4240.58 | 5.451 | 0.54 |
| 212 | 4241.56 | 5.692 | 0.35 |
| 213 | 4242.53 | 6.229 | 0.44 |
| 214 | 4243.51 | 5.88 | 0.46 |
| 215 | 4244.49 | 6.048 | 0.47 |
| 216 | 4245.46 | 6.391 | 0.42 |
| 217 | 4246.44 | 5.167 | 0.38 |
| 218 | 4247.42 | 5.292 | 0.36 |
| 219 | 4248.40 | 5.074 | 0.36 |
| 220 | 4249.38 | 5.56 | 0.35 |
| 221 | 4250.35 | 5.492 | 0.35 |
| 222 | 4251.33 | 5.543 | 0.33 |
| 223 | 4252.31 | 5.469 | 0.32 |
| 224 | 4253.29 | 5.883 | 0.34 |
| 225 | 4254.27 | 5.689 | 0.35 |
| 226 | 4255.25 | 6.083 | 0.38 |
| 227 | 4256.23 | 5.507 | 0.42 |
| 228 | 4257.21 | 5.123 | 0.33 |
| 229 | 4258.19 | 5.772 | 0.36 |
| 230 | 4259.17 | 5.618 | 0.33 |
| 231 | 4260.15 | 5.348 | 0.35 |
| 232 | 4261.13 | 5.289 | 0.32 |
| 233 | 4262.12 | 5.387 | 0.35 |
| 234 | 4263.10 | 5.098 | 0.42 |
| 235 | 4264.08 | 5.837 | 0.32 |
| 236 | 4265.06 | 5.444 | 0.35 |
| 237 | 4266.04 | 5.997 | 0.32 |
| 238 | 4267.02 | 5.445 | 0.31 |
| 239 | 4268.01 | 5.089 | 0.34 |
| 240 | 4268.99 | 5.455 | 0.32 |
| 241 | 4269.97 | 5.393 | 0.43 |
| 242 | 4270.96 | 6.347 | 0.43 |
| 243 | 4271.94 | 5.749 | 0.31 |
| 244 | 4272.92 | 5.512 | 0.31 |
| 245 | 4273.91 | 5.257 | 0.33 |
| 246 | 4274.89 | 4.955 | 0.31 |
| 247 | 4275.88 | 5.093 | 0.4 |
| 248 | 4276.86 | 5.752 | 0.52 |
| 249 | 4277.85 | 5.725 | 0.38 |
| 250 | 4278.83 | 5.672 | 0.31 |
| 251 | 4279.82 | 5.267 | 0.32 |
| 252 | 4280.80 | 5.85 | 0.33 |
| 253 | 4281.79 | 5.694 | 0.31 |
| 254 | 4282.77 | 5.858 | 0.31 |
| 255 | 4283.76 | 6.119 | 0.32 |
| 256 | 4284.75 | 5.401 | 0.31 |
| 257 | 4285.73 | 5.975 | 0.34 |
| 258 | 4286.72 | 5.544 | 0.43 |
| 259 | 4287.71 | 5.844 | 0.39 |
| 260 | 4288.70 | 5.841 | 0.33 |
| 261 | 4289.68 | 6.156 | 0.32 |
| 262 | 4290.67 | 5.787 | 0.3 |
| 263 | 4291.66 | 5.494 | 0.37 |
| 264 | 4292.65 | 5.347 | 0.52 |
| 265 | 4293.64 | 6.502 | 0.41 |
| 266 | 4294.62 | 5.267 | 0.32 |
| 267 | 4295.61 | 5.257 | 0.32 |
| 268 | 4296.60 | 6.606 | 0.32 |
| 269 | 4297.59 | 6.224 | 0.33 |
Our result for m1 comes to 0.12 mag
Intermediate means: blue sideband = 6.63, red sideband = 5.55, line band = 5.59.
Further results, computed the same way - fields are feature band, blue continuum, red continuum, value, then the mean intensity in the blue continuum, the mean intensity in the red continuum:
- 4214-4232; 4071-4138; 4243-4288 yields 0.078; 6.51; 5.59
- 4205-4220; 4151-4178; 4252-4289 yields 0.076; 5.58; 5.59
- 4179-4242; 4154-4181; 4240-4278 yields 0.038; 5.61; 5.56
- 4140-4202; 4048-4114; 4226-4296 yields 0.088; 6.45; 5.58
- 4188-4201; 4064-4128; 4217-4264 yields 0.091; 6.54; 5.51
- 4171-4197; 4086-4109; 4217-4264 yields 0.083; 6.88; 5.51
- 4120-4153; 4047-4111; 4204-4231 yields 0.015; 6.43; 5.31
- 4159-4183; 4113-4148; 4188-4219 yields -0.009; 6.07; 5.28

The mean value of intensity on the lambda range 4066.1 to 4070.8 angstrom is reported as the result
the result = 5.95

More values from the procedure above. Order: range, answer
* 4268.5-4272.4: 5.74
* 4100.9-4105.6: 7.09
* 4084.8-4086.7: 6.74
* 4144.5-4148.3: 5.54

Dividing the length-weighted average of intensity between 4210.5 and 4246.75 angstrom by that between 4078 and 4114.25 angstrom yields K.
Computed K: 0.81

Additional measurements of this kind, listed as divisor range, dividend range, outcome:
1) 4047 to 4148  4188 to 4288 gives 0.87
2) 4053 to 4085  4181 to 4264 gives 0.88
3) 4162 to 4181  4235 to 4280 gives 0.97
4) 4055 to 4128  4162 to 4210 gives 0.85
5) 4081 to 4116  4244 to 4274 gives 0.82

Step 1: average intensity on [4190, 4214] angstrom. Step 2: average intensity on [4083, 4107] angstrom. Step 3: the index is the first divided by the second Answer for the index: 0.77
